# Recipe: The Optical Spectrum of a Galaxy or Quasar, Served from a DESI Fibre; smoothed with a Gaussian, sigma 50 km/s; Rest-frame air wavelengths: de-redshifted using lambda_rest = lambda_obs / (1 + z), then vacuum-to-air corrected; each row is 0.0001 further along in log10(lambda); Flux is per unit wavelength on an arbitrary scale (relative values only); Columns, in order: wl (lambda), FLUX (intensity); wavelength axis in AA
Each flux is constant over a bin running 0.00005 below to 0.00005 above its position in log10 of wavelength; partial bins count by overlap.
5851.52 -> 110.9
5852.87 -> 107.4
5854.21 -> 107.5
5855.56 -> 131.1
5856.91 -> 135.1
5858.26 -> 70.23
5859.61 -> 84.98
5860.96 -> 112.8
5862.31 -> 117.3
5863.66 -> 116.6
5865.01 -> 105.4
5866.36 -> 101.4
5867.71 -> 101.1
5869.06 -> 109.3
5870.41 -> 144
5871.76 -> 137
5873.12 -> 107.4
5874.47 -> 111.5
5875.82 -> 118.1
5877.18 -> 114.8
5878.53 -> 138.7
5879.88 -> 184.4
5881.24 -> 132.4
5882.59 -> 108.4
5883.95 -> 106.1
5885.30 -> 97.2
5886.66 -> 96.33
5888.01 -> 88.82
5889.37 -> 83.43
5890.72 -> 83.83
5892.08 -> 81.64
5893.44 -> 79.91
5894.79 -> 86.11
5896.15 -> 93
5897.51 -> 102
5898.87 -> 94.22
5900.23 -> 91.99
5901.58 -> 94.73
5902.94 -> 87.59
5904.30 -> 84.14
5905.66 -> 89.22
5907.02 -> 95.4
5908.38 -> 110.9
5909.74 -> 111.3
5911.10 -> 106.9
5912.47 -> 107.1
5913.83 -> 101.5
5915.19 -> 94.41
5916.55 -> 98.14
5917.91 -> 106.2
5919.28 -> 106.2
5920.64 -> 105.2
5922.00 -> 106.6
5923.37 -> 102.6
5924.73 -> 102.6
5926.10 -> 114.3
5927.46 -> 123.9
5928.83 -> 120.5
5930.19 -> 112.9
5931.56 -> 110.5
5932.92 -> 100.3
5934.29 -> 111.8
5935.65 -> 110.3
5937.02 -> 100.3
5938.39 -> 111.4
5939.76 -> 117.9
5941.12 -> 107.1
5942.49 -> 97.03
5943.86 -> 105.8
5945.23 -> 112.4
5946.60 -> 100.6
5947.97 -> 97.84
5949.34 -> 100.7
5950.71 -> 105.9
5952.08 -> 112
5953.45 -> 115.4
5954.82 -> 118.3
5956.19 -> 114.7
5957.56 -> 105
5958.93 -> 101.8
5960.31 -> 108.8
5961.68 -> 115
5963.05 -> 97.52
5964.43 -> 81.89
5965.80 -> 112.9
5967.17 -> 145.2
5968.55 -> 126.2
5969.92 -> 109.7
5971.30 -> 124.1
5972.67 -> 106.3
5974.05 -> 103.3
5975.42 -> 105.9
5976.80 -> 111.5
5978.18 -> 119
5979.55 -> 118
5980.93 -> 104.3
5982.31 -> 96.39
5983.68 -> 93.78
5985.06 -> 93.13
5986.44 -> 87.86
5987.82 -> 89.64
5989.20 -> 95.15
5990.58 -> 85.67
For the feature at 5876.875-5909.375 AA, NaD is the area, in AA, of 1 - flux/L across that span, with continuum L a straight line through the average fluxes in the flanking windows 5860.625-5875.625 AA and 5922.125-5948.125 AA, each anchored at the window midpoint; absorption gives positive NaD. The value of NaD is 3.4 AA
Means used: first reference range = 115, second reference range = 109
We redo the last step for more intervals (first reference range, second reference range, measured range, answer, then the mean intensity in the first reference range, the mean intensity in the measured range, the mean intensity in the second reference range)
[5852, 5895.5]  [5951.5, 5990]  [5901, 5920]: 1.6 AA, 109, 99.6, 108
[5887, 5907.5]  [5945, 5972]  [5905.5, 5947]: -3.2 AA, 89.2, 107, 110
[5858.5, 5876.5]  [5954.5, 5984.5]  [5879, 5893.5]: 0.8 AA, 112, 105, 110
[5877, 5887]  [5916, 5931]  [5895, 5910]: 2.7 AA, 124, 95.1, 109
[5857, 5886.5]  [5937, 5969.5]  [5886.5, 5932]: 5.3 AA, 115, 99.2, 109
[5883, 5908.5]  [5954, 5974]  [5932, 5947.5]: -0.3 AA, 91.7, 107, 112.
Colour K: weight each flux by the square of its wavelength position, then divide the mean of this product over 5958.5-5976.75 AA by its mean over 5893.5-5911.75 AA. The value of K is 1.19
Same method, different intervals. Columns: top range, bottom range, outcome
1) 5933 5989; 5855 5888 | 0.96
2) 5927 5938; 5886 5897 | 1.30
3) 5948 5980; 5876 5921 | 1.11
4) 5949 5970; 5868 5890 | 0.97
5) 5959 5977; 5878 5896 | 1.09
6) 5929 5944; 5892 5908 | 1.21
